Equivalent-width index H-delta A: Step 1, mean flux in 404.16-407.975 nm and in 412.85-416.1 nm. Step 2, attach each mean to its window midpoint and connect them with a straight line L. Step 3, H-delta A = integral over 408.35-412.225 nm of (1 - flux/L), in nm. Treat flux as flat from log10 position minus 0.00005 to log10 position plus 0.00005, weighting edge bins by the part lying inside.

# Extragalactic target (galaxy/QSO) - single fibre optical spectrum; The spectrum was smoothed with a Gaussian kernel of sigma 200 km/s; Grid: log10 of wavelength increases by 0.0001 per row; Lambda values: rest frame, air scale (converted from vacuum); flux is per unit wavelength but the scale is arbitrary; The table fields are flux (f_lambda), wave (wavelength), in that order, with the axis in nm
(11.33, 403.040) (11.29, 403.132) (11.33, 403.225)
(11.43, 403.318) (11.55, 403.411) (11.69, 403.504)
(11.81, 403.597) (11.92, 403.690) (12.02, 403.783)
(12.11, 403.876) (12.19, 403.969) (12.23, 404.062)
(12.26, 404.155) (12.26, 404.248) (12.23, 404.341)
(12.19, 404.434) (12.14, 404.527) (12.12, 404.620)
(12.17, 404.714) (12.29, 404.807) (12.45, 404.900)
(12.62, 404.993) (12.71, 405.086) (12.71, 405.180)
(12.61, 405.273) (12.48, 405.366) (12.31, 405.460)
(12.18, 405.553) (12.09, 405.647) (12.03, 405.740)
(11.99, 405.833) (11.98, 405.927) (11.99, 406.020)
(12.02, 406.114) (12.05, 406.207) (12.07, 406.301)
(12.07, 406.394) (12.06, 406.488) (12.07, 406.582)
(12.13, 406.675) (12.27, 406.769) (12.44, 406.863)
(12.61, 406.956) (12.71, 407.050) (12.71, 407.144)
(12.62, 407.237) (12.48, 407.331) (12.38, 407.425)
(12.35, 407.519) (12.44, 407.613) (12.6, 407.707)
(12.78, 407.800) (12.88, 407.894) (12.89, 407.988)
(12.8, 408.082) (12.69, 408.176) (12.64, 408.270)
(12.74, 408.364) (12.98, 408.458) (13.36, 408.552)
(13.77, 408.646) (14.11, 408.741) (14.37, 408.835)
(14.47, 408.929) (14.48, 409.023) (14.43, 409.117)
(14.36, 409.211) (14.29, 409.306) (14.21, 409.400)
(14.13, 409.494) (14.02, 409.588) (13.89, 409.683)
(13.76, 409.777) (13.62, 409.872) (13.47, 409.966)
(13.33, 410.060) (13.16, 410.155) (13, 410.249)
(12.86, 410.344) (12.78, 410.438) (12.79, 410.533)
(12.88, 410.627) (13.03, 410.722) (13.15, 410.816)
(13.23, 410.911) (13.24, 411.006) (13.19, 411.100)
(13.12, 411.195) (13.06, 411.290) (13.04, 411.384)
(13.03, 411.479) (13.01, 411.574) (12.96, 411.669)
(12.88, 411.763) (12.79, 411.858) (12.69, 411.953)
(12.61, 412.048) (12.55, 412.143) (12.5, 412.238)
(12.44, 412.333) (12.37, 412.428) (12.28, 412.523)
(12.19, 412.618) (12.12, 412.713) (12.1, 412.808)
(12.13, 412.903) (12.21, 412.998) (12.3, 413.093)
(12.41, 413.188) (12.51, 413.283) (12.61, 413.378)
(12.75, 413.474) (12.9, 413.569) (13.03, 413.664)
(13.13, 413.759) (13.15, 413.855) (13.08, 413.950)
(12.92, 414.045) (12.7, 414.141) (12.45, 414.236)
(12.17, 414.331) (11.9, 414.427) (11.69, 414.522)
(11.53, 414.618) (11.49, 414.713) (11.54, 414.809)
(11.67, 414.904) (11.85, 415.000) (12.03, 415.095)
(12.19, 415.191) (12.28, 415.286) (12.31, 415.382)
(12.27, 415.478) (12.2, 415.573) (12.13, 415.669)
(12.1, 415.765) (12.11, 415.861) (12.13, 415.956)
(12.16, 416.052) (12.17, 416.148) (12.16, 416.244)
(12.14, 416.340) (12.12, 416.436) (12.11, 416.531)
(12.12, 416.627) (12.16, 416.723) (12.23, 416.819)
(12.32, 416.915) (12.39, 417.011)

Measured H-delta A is -0.335 nm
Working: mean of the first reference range 12.3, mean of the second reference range 12.3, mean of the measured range 13.4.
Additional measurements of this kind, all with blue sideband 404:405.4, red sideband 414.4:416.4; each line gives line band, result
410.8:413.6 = -0.13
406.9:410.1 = -0.29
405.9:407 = 0.01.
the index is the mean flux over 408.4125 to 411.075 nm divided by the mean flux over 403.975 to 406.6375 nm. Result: 1.11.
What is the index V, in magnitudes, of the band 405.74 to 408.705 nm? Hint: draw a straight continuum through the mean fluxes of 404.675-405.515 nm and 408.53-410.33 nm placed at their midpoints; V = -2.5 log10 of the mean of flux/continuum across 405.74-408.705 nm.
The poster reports 0.058 mag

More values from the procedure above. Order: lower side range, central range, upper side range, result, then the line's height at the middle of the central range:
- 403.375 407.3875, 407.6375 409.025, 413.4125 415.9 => -0.09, 12.2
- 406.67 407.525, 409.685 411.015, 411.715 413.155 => -0.06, 12.4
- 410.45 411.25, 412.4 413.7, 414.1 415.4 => 0.00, 12.4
